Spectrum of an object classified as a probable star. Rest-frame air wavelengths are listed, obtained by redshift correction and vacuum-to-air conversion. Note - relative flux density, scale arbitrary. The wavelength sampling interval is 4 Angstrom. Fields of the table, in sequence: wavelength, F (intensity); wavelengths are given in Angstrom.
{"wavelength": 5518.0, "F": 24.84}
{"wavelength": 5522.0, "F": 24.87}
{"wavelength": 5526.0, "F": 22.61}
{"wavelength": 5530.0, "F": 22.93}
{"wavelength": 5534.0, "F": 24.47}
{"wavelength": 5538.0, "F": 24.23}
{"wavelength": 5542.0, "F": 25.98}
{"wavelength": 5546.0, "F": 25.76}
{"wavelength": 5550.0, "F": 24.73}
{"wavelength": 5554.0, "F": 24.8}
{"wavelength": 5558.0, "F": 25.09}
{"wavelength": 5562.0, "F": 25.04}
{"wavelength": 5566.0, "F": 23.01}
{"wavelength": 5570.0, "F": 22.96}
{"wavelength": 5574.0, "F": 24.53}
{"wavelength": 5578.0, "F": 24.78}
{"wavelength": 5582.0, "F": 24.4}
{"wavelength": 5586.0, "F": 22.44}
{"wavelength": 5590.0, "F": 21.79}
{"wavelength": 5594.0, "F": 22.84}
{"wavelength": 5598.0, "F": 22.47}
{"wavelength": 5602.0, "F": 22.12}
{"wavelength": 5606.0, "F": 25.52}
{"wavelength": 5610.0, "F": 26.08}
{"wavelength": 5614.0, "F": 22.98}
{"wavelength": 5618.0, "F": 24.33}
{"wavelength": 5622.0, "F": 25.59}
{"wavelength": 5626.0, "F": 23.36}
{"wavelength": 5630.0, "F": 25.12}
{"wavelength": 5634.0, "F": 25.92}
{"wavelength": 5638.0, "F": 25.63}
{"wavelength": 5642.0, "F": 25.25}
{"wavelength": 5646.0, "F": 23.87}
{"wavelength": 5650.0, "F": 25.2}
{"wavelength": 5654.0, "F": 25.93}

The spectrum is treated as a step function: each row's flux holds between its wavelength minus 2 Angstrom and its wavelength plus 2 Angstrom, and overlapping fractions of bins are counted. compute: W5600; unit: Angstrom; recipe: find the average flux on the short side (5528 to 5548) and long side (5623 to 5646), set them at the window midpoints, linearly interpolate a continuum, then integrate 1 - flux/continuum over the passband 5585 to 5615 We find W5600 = 1.9 Angstrom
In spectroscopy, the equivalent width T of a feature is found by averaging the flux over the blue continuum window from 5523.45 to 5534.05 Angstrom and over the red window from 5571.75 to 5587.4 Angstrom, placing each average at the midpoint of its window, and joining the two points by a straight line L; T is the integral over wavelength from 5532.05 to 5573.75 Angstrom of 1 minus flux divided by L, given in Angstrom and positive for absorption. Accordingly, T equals -1.7 Angstrom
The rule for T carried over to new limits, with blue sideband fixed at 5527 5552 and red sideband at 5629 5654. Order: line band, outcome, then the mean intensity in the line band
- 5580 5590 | 0.7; 23.1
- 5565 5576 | 0.6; 23.5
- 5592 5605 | 1.2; 22.7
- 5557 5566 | 0.0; 24.6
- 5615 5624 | 0.1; 24.7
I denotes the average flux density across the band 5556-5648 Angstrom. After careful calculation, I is 24.1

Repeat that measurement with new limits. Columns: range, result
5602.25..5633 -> 24.6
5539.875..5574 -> 24.7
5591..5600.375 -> 22.5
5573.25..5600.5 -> 23.2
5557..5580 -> 24.2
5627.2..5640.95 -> 25.4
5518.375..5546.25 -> 24.3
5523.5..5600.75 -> 23.9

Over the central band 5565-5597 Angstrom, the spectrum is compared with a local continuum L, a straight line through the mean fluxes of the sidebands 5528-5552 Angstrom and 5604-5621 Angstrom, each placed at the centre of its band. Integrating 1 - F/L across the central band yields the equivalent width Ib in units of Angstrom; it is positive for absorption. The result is 1.8 Angstrom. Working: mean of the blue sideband 24.7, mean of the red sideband 24.8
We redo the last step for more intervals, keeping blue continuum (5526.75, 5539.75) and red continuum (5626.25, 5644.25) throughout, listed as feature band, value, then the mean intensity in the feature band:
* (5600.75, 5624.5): 0.41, 24.5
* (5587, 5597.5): 0.97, 22.3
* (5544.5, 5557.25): -0.56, 25.1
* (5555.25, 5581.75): 0.01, 24.3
